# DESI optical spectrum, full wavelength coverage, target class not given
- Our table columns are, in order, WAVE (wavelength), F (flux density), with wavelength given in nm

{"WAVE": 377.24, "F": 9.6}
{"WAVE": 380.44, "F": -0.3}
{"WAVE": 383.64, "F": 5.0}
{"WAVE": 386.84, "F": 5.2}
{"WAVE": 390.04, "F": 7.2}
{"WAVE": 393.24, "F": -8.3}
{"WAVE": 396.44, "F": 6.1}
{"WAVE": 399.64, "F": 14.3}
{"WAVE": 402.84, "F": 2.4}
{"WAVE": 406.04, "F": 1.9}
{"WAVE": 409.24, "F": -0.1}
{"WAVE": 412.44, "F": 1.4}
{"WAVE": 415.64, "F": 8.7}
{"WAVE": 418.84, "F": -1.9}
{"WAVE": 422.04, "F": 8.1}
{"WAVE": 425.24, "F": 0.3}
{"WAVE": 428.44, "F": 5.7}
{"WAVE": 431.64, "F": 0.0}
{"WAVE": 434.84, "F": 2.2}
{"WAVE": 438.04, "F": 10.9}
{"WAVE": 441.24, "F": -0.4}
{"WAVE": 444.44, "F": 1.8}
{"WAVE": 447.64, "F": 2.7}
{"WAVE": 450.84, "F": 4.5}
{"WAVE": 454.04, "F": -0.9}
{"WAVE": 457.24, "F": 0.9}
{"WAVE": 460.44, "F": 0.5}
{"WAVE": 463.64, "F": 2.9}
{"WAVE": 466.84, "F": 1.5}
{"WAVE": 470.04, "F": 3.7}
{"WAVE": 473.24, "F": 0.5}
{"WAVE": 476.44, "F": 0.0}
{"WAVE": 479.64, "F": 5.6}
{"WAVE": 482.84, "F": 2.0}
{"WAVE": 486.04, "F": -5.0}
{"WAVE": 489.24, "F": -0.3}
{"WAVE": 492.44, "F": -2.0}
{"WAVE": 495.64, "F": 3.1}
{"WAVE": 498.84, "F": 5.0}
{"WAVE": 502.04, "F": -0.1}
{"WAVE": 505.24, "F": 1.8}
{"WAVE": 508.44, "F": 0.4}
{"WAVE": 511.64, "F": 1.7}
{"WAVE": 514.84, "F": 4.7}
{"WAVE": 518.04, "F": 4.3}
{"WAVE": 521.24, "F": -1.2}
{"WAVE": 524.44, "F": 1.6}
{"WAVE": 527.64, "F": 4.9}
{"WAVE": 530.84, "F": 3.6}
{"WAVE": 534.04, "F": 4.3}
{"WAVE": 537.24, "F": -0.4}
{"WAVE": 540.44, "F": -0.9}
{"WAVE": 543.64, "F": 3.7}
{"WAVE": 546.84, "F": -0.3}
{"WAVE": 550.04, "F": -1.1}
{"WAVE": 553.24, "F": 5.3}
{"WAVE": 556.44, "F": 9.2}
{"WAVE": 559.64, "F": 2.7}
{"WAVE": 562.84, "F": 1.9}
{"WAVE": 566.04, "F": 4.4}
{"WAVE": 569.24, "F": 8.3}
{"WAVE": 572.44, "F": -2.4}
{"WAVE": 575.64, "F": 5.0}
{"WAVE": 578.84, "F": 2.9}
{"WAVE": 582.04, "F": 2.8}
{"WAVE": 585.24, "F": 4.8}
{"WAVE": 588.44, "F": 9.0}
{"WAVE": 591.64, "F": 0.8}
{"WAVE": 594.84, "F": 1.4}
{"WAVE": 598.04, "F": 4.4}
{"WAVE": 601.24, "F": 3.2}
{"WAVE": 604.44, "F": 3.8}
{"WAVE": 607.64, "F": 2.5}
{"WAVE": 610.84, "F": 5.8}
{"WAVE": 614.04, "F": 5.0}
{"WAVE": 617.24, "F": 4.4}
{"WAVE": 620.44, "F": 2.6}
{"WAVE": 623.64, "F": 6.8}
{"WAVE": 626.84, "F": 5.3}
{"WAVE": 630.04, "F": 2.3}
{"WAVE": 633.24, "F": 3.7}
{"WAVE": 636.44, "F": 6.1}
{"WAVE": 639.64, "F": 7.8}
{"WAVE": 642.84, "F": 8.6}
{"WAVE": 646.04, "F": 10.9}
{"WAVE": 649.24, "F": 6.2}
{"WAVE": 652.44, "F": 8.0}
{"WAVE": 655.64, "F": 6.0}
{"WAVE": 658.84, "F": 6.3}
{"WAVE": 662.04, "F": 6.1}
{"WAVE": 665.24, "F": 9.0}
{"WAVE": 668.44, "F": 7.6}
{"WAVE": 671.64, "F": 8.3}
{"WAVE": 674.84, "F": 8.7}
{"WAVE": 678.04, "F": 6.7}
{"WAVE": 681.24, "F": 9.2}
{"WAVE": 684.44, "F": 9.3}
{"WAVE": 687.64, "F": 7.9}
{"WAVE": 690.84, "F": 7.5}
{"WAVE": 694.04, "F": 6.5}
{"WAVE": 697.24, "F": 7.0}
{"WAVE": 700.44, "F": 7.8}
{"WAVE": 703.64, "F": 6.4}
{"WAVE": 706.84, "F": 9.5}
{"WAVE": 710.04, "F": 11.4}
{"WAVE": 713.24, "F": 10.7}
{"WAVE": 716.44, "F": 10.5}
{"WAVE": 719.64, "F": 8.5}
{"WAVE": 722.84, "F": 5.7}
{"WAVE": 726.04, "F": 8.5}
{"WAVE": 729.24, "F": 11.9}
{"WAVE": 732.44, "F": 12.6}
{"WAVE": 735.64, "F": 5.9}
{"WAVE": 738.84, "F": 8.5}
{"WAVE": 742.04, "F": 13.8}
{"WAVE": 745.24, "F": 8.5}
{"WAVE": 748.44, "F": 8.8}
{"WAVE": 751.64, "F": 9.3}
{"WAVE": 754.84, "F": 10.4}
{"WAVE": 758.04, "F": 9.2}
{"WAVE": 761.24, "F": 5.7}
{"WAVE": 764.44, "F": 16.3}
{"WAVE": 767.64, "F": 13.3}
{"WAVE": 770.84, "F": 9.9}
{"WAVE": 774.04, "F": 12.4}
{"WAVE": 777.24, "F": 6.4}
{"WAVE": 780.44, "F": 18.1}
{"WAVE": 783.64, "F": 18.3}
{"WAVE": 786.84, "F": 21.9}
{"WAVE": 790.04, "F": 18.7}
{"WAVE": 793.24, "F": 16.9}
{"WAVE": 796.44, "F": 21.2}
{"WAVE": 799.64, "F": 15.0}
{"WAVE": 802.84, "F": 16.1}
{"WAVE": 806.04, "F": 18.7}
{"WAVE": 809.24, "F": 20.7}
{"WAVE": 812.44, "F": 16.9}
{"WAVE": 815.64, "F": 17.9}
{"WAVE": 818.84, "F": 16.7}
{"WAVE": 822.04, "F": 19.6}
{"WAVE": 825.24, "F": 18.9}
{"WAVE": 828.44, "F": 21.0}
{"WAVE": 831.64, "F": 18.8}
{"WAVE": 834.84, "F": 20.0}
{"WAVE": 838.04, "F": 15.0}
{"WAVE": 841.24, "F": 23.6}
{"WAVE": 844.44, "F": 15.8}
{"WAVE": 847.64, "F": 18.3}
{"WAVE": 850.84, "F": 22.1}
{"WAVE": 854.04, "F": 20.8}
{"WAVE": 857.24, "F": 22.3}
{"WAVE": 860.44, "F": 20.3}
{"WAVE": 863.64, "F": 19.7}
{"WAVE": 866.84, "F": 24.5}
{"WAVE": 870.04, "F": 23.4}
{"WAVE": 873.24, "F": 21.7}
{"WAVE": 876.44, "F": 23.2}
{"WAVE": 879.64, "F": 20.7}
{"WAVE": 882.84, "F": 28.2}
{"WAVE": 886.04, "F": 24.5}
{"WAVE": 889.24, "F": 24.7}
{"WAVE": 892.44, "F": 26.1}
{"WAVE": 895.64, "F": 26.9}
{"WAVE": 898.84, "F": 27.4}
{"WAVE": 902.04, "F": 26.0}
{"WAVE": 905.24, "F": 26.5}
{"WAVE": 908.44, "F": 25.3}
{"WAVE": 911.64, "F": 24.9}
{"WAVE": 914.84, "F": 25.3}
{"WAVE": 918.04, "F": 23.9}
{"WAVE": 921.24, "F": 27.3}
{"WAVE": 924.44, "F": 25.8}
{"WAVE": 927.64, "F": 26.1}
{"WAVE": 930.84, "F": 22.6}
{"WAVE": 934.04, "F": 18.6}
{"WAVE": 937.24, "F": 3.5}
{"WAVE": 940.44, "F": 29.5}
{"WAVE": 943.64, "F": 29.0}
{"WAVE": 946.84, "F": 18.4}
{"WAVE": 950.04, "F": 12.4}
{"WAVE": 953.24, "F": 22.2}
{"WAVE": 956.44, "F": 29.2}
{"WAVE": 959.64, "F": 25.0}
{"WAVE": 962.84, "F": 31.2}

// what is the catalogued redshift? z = 0.96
